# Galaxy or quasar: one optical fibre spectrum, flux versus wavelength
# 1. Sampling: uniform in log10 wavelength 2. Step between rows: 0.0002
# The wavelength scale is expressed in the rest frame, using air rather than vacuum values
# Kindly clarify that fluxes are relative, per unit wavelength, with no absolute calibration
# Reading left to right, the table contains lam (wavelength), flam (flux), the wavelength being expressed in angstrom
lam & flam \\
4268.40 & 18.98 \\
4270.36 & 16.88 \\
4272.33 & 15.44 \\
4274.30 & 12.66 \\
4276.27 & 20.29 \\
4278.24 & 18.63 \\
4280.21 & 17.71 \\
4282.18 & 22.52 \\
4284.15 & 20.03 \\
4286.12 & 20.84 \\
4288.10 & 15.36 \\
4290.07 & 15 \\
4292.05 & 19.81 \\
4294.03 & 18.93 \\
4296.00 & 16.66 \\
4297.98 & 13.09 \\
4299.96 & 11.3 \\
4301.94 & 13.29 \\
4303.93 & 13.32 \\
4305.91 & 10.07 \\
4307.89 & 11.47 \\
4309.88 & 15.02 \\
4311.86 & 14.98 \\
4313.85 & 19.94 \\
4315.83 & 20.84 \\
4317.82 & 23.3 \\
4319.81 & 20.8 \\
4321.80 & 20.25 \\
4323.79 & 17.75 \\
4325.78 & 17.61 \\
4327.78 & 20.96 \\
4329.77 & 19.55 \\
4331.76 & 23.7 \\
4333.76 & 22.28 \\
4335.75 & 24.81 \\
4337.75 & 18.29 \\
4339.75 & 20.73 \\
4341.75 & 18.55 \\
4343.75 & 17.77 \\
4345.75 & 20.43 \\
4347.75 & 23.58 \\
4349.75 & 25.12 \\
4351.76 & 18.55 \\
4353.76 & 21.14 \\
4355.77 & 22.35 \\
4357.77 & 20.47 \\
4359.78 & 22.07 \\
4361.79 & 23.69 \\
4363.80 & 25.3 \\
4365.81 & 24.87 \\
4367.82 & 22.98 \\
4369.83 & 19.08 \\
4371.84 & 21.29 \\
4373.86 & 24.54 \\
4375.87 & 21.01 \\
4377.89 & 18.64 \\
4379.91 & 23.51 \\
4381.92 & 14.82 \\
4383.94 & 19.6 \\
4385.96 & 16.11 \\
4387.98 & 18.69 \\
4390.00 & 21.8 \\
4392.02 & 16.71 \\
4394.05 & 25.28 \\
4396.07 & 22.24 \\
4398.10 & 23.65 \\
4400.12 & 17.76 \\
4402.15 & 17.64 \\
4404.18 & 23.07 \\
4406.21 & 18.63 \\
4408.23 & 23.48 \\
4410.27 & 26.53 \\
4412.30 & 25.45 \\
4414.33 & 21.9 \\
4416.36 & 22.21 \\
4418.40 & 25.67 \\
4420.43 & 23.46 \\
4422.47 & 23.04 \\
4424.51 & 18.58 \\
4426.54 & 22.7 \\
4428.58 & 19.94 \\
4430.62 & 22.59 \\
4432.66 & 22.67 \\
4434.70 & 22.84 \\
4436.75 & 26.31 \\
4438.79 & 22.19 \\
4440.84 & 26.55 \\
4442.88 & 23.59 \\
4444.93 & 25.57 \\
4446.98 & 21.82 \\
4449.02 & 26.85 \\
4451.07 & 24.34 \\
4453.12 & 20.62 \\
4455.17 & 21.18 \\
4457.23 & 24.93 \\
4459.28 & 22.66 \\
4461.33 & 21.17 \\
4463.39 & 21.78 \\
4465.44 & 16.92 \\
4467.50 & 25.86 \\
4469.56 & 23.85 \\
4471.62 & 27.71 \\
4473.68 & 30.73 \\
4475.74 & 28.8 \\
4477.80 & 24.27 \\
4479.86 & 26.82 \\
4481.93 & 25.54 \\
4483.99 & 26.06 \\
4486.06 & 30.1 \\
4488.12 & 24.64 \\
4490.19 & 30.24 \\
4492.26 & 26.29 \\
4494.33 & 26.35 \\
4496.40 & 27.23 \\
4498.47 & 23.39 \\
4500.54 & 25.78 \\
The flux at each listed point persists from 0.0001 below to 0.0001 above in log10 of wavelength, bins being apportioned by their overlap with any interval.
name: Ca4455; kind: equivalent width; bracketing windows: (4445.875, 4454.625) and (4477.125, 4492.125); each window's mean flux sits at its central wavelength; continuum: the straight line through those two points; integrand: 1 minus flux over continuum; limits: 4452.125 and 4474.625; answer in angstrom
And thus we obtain 1.2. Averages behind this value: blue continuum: 23.3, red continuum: 26.8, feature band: 23.4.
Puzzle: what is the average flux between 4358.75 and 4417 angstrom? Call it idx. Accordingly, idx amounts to 21.5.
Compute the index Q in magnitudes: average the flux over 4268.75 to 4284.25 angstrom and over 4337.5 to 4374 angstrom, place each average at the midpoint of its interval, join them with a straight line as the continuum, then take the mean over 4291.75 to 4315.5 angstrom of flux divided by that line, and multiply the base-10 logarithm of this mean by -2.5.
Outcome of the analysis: 0.28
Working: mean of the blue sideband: 18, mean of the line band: 14.8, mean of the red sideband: 21.6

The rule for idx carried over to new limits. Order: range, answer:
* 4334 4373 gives 21.7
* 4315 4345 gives 20.5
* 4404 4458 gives 23.2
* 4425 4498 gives 24.6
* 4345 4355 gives 21.8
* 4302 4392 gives 19.9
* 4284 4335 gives 17.5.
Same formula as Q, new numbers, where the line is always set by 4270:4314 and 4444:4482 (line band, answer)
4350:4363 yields -0.130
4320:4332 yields -0.118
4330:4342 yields -0.177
